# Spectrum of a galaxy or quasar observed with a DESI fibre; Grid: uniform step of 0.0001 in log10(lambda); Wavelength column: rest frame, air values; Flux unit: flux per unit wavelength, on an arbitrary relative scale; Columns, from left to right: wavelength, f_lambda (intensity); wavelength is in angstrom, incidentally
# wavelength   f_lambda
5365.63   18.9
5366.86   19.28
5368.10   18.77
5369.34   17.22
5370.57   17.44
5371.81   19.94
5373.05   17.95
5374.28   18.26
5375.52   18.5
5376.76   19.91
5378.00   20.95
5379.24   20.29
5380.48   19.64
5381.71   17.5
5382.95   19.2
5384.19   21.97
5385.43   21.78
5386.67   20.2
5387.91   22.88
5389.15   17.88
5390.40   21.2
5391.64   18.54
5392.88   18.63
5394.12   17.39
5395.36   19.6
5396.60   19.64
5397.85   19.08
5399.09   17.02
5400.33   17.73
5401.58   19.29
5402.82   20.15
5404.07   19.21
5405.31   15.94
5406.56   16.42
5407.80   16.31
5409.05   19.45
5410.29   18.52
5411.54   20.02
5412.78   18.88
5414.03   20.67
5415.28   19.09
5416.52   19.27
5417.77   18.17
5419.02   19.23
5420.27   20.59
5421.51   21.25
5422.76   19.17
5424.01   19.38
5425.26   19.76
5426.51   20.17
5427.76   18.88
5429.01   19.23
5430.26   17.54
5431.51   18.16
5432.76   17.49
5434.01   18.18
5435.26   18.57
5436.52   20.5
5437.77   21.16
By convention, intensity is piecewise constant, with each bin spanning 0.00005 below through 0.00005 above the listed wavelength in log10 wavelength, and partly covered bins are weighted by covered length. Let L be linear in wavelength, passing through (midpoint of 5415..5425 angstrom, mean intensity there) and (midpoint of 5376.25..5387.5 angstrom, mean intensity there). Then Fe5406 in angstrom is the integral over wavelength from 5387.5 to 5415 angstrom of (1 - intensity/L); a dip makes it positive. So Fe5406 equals 1.5 angstrom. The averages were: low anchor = 20.2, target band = 18.8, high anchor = 19.6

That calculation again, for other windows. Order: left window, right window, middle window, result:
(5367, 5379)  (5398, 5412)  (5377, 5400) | -1.4 angstrom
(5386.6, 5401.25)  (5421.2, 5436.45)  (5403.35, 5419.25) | 0.4 angstrom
